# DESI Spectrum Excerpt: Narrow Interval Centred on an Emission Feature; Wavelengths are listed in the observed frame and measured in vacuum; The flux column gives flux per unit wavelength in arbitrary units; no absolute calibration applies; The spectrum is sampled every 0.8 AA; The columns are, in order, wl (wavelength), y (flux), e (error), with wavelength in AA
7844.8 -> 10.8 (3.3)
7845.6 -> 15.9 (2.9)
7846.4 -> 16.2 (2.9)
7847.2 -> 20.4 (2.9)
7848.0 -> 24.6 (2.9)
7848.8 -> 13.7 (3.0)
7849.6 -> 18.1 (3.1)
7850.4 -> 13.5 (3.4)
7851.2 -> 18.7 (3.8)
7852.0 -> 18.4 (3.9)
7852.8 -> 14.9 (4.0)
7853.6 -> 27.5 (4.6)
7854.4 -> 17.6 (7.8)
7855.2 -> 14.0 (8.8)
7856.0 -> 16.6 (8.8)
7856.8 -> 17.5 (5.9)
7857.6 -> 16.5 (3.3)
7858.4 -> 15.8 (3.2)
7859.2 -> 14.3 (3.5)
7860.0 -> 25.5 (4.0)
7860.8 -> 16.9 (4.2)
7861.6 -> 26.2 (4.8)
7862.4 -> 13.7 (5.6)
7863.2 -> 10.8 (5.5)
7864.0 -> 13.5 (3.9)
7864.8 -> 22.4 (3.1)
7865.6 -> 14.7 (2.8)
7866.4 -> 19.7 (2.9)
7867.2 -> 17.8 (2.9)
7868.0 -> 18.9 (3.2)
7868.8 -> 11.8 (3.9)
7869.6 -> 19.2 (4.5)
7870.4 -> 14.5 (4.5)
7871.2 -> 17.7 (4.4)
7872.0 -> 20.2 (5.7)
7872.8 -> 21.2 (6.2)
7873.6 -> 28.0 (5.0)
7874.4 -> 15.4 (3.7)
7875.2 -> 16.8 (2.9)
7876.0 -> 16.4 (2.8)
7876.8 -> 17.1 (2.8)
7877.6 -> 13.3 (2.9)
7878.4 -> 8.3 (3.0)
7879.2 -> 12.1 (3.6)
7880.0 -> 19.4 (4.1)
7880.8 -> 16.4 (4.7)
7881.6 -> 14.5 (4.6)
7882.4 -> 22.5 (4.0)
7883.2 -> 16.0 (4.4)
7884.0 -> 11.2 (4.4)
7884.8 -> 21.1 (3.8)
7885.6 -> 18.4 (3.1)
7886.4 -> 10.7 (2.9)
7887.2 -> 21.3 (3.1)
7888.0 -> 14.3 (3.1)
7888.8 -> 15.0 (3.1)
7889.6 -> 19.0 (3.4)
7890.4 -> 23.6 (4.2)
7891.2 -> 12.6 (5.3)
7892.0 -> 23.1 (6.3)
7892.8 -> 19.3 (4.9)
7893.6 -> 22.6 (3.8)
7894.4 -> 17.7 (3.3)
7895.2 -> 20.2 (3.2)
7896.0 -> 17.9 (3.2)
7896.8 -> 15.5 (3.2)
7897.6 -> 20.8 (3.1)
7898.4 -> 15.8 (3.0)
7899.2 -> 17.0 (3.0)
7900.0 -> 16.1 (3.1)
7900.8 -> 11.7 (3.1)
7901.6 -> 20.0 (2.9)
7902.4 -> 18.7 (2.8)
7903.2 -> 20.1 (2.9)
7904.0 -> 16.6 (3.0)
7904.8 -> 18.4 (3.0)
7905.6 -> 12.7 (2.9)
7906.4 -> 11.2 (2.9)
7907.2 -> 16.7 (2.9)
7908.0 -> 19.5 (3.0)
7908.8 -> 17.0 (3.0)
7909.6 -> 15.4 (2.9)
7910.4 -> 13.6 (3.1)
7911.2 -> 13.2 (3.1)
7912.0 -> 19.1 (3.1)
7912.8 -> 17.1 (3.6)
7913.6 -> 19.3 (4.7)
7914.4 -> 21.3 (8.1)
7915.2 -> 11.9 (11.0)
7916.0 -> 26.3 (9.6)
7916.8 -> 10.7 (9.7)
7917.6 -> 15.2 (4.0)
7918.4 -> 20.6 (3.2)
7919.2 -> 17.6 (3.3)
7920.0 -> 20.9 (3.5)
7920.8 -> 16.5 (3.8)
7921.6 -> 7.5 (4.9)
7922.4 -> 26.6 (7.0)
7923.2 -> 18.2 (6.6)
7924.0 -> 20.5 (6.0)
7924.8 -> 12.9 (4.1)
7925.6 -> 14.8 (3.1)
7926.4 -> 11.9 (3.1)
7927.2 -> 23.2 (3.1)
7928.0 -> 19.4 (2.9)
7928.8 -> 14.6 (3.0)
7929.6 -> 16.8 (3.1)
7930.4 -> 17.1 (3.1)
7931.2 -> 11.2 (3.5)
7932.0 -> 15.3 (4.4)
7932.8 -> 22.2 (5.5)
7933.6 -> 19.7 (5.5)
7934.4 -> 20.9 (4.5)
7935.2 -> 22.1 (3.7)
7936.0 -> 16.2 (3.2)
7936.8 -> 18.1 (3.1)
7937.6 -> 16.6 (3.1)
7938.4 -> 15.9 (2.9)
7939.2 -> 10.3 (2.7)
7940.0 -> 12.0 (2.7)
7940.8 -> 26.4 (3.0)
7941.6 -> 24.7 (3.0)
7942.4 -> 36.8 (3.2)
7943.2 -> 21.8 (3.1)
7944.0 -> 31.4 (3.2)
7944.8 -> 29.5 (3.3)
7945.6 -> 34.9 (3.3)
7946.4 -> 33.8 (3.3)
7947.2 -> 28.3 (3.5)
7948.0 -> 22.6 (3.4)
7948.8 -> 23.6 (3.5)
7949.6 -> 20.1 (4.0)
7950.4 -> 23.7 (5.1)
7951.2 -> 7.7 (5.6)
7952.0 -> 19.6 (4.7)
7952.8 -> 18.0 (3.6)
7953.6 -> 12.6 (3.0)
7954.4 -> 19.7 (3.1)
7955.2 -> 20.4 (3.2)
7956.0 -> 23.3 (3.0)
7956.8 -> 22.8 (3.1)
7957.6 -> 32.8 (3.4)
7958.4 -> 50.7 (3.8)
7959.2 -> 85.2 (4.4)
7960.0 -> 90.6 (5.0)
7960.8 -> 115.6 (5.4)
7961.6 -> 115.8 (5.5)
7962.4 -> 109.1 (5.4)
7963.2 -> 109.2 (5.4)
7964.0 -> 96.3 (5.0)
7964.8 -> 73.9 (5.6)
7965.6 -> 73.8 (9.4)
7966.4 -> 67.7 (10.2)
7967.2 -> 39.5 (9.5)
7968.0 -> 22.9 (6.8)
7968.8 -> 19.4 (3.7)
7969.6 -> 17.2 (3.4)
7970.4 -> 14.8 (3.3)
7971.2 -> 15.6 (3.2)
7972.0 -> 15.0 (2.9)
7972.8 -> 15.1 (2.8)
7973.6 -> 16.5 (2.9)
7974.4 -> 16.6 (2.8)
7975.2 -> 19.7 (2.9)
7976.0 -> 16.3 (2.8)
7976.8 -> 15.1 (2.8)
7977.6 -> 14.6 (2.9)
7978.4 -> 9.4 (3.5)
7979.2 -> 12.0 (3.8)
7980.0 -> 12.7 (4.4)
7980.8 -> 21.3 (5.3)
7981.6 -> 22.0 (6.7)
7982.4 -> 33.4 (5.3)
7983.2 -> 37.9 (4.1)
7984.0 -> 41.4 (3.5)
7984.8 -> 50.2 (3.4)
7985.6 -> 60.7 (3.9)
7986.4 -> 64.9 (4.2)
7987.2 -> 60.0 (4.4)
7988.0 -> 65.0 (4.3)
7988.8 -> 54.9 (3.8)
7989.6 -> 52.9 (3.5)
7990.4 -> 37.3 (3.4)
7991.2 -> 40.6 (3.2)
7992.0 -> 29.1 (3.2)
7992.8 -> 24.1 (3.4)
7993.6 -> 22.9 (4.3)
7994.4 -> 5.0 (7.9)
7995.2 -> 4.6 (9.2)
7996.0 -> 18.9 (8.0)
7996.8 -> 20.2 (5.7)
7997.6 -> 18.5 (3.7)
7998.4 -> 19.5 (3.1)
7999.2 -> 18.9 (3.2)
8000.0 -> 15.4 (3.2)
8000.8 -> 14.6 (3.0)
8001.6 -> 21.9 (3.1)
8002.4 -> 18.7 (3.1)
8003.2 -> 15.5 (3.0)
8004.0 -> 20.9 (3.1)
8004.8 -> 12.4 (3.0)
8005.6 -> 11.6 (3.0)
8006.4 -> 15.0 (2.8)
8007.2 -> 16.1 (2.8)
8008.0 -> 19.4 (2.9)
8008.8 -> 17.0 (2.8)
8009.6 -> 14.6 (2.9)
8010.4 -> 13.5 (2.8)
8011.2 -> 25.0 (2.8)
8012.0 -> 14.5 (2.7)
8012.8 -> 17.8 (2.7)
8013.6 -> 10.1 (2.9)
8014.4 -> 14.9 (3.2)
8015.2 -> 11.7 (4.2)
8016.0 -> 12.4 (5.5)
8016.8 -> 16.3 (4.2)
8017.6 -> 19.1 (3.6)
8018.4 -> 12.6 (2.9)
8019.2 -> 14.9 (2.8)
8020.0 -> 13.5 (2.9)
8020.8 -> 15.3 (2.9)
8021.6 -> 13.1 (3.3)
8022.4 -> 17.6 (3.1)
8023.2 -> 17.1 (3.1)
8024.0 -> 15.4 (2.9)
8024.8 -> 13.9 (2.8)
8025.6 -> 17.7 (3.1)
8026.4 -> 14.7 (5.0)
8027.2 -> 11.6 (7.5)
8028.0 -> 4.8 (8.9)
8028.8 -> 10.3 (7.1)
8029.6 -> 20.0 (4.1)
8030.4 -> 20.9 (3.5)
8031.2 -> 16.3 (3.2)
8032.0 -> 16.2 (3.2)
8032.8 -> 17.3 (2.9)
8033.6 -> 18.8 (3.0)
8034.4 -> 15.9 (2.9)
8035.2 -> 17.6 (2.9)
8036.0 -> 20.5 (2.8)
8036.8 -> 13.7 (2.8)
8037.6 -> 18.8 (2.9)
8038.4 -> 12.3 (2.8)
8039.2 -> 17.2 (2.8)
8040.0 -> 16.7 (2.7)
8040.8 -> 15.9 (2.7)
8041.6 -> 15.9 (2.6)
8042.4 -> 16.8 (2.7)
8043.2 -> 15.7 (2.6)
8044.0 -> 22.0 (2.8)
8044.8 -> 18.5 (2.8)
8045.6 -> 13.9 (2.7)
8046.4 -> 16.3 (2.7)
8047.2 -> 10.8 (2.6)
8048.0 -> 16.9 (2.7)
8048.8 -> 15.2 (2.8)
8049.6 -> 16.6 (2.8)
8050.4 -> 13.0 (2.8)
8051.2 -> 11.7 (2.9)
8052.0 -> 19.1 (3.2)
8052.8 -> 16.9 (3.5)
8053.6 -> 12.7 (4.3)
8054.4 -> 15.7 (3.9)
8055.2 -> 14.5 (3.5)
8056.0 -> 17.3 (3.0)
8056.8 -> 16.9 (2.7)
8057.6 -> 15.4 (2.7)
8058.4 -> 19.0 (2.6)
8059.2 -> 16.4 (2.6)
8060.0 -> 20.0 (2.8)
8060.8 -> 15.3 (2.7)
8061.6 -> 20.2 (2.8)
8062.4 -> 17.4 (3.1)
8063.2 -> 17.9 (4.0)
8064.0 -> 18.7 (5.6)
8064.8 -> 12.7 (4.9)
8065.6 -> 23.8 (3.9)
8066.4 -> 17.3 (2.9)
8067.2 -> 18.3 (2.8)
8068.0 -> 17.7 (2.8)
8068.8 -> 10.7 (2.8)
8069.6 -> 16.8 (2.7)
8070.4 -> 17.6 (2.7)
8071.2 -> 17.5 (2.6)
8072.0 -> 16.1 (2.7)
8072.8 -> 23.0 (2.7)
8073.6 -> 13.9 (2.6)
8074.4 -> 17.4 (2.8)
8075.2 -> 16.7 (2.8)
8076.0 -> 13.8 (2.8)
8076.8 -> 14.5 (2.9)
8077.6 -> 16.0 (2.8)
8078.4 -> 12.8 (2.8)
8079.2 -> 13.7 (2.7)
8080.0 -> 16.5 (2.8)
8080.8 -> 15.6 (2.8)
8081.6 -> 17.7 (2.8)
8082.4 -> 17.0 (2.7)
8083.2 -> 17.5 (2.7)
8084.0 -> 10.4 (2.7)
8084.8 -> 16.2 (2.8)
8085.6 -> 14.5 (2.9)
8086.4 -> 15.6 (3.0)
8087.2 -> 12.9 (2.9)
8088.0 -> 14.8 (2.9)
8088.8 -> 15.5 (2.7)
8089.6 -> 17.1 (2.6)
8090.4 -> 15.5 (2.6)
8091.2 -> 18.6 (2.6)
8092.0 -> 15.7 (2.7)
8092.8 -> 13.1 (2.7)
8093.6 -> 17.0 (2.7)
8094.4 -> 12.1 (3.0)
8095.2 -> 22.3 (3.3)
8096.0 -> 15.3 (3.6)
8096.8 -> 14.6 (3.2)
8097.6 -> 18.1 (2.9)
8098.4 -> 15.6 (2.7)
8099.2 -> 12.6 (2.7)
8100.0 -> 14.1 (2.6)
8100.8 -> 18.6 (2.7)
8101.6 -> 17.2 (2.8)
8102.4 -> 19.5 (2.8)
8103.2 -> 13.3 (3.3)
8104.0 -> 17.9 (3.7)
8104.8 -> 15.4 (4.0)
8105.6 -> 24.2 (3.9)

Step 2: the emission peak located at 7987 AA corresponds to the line [N II] 6583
